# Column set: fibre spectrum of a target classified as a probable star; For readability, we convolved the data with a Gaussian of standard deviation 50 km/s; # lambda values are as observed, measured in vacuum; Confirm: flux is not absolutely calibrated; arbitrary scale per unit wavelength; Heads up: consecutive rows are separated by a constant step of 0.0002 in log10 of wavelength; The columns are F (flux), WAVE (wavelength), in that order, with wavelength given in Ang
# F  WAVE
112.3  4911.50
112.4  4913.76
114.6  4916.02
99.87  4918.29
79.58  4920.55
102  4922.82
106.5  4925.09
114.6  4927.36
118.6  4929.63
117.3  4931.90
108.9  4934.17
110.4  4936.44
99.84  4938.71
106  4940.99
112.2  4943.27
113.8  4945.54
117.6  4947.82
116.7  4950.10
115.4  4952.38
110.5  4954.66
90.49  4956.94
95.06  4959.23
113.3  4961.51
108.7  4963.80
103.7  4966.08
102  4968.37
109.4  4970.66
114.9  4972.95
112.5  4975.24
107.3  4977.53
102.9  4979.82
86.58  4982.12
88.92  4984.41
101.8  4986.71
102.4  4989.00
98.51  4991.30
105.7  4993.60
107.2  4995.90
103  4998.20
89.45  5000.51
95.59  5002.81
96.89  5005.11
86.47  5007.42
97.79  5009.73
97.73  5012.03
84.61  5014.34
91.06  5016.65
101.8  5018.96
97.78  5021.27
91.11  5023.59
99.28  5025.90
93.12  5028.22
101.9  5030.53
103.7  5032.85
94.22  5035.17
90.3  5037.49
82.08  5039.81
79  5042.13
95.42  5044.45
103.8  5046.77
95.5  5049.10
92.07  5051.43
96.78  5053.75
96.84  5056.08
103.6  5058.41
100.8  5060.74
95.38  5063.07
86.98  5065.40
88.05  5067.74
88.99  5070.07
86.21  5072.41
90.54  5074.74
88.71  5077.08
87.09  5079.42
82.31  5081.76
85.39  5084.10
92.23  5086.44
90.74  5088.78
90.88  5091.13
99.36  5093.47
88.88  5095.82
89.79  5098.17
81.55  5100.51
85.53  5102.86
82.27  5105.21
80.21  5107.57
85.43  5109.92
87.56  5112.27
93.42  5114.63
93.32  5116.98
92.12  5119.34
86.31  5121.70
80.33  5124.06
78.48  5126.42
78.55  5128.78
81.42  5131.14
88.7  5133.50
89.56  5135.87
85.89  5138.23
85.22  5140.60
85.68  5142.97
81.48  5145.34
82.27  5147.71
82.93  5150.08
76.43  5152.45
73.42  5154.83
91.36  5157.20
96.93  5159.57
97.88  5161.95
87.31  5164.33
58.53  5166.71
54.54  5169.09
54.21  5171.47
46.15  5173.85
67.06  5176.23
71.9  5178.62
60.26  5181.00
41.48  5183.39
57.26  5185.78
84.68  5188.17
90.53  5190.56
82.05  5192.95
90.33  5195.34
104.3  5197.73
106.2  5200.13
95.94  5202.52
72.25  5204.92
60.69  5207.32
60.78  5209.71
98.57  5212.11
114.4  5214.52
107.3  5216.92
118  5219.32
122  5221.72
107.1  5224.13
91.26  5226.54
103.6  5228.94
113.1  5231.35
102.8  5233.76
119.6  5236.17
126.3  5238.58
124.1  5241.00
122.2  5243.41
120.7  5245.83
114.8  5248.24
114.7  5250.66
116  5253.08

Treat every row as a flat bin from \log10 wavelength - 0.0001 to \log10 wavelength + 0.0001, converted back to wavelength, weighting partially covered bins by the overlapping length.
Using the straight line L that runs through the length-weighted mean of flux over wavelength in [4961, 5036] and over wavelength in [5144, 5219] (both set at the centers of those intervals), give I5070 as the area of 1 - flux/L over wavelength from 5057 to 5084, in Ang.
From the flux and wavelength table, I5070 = 0.33 Ang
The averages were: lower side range 99.6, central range 90.6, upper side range 79.5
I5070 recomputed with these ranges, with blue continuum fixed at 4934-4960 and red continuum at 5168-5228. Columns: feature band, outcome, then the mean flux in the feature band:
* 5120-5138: 1.2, 83.7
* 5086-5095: 0.0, 93.2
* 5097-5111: 1.2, 84.1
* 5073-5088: 1.1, 87.8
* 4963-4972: 0.0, 106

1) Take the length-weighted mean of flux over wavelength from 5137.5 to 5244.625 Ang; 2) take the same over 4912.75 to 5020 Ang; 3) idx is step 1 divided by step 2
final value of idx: 0.85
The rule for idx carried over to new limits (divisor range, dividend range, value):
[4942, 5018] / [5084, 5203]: 0.80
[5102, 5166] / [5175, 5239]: 1.07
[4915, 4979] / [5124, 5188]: 0.70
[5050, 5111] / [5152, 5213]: 0.85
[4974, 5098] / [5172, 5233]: 0.91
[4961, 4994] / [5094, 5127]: 0.83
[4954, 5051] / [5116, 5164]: 0.87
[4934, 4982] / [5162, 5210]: 0.68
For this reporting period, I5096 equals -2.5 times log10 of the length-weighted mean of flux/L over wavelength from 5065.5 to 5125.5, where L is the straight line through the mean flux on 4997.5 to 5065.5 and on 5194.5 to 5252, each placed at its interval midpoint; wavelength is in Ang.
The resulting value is 0.121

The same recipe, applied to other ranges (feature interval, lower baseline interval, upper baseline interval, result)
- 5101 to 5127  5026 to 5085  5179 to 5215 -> 0.02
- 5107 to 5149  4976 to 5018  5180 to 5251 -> 0.14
